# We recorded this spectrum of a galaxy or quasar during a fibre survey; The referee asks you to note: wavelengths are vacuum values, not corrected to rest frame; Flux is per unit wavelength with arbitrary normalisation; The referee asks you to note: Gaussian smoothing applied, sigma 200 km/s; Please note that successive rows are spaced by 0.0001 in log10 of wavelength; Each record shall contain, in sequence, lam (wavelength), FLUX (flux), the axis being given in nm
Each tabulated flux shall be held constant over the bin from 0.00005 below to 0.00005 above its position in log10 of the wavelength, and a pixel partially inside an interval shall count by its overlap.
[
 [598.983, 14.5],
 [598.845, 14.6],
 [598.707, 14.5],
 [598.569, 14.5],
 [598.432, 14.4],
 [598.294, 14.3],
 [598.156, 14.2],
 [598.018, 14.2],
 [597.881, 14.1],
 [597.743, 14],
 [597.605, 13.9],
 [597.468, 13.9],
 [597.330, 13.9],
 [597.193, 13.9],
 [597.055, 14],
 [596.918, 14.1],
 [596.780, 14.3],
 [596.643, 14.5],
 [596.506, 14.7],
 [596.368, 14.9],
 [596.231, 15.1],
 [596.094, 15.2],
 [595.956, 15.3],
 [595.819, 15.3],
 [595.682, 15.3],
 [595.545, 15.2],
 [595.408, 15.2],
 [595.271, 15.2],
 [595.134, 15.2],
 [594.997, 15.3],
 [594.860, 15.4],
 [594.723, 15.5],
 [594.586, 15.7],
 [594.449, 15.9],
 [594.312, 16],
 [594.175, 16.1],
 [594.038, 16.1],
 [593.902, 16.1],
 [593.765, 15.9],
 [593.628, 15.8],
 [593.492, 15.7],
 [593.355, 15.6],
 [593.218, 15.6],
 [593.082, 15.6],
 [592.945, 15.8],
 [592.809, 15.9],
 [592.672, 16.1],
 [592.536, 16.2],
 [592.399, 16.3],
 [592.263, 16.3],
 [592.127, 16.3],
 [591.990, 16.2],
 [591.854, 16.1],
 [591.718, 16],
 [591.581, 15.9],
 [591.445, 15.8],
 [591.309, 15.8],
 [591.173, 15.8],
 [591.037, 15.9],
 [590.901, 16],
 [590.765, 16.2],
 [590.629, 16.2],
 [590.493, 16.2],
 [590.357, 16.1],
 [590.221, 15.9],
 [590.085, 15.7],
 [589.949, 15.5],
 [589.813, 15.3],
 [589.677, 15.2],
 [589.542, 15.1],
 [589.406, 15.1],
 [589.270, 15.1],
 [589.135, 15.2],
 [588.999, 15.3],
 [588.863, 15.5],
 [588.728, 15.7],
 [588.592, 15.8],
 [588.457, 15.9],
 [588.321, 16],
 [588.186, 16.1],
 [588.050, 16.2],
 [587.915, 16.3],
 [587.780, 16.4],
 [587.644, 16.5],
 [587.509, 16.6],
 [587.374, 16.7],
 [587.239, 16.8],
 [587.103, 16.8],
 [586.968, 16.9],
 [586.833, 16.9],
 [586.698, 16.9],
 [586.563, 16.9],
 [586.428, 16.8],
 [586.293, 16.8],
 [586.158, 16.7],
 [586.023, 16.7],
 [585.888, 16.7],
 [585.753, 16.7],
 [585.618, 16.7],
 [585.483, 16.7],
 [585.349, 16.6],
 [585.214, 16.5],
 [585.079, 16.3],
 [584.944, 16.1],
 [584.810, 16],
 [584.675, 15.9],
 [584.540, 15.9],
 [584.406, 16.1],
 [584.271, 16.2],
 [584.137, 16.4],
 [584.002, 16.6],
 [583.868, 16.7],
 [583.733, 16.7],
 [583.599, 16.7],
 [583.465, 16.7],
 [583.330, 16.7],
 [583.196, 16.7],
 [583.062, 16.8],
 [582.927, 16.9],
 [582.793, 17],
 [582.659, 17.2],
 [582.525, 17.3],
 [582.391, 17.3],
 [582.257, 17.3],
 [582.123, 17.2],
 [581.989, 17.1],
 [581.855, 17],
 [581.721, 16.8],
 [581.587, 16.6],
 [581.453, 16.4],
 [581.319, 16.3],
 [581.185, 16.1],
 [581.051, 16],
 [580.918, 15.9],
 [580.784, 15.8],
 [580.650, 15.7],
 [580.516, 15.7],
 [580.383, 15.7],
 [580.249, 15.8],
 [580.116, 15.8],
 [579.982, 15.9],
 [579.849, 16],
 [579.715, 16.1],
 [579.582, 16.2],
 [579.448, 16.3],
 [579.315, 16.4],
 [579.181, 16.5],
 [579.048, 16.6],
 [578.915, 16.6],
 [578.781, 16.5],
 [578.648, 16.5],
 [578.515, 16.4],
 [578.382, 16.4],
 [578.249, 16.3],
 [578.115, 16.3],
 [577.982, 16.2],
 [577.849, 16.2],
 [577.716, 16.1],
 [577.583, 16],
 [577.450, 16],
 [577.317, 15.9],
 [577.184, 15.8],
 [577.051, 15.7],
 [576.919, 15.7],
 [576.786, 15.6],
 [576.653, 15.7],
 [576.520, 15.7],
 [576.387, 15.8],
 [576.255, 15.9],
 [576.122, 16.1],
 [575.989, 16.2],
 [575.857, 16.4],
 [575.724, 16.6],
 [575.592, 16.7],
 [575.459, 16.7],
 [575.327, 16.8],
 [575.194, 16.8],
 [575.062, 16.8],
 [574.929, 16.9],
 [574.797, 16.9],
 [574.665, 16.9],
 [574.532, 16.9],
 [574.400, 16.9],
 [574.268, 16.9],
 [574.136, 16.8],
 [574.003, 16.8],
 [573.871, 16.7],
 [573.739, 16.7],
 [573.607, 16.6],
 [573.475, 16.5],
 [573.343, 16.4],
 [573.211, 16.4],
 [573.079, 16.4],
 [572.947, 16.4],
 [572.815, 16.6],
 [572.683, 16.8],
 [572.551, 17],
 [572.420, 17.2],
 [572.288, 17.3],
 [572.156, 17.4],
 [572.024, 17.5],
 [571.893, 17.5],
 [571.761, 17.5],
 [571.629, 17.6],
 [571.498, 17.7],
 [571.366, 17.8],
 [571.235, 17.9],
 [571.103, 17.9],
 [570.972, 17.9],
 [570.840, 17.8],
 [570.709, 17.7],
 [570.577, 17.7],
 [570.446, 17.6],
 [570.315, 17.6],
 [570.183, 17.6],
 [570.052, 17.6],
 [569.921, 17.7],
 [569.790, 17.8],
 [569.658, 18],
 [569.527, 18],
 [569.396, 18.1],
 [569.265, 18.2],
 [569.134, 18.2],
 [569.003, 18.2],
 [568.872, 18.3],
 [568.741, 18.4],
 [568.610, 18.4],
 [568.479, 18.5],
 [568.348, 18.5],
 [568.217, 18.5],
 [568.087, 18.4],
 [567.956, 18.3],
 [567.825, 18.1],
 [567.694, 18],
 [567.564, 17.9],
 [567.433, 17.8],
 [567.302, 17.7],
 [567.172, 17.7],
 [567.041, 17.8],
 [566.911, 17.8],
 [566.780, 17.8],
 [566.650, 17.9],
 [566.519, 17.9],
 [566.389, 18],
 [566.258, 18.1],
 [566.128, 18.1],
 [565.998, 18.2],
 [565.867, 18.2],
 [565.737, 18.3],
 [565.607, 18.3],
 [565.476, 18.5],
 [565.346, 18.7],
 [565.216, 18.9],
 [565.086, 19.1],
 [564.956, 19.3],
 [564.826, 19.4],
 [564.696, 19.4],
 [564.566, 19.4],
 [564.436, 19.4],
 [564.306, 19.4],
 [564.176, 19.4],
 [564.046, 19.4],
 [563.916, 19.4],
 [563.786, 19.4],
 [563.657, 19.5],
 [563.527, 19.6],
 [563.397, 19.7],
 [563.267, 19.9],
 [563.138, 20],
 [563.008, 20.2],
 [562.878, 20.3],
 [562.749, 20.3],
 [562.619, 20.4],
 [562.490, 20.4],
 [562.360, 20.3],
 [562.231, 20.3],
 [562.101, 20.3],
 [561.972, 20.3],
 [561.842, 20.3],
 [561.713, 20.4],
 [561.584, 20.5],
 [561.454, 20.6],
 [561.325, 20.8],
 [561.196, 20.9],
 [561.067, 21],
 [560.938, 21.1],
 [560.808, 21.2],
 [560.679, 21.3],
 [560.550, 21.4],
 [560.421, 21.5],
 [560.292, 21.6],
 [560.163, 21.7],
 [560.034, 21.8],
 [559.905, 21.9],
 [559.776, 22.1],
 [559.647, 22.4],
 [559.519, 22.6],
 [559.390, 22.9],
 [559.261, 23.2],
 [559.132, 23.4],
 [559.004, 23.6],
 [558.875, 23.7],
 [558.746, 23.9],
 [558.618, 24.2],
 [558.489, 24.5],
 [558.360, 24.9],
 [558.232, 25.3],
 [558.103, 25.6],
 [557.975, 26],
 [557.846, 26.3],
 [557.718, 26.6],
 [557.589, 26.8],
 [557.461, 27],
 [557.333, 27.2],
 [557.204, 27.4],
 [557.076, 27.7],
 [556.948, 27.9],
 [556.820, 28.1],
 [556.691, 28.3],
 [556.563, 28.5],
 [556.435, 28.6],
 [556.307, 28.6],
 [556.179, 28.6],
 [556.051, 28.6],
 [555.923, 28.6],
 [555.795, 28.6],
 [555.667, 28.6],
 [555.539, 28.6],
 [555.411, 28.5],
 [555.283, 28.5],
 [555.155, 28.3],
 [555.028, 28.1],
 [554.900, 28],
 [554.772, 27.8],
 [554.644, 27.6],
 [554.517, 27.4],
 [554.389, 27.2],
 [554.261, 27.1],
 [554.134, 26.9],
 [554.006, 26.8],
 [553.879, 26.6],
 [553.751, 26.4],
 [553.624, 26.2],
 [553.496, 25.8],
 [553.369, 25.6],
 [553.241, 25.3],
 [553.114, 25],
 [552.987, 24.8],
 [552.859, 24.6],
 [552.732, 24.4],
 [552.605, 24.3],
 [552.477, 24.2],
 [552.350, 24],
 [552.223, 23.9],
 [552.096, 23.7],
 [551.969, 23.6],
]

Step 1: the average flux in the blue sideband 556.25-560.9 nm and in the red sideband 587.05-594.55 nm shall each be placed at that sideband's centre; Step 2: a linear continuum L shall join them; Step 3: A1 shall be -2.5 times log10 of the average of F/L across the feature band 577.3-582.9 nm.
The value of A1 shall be 0.15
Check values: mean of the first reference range 24.7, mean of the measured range 16.4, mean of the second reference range 15.9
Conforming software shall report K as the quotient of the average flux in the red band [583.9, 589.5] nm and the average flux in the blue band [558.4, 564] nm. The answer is 0.77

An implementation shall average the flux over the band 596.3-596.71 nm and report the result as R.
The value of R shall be 14.7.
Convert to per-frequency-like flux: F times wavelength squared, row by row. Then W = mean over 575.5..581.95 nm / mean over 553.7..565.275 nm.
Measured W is 0.73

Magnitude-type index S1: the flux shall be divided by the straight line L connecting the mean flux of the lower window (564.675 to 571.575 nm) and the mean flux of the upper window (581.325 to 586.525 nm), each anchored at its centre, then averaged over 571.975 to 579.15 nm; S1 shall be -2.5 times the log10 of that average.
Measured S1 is 0.06 mag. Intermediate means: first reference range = 18.1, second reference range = 16.7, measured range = 16.5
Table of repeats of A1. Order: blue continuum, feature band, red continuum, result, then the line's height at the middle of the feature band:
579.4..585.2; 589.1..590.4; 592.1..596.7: 0.03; 15.9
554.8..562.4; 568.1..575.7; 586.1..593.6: 0.20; 20.9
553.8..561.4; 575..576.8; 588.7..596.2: 0.24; 20.3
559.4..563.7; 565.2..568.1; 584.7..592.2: 0.11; 19.9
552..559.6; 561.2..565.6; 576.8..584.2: 0.17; 23.2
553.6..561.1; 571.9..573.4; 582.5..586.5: 0.21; 20.6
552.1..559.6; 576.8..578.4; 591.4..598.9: 0.25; 20.2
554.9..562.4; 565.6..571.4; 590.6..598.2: 0.22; 22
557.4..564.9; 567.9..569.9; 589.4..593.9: 0.11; 20.2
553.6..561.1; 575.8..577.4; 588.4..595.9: 0.26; 20.2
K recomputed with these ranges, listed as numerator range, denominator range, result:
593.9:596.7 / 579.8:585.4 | 0.94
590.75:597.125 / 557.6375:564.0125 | 0.71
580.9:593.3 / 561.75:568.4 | 0.86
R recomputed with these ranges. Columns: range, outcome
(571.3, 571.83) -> 17.7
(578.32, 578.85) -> 16.4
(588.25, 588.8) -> 15.9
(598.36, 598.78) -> 14.5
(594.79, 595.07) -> 15.3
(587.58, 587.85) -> 16.4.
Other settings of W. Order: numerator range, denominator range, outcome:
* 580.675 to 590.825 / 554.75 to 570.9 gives 0.83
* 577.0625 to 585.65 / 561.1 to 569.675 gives 0.91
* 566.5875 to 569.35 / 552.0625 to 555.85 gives 0.72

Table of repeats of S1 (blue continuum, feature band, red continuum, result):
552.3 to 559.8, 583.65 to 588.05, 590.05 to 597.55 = 0.078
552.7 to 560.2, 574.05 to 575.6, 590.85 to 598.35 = 0.237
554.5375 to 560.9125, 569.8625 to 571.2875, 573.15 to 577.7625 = 0.071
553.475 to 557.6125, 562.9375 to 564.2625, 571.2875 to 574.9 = 0.162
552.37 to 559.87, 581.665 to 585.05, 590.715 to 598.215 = 0.113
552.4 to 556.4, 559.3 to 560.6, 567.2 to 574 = 0.082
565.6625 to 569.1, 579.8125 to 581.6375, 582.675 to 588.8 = 0.064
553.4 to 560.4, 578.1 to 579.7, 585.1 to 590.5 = 0.162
